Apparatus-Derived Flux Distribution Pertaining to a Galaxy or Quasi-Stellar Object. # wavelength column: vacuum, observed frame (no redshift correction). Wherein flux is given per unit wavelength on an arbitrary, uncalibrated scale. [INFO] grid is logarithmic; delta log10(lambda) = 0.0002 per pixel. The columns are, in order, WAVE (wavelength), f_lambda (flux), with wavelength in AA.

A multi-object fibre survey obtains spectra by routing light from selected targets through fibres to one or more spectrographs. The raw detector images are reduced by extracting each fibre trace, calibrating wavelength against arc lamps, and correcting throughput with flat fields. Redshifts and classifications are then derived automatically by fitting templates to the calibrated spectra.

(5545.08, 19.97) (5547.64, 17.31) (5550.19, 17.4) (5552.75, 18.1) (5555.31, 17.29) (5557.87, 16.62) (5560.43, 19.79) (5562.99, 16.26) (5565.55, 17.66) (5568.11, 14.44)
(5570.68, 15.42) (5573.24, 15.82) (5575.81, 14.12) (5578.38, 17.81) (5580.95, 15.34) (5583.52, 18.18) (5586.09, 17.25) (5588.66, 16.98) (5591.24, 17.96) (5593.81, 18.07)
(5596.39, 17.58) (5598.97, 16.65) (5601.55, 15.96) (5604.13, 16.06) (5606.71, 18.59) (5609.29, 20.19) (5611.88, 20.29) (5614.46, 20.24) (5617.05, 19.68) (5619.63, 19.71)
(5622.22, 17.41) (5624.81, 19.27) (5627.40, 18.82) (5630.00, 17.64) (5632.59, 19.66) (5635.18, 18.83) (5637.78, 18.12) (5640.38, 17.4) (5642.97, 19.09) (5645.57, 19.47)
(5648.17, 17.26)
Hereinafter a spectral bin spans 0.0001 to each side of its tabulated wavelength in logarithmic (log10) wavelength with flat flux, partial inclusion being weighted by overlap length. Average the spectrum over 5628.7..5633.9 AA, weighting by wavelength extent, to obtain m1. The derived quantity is 18.7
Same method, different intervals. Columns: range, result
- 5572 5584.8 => 16.2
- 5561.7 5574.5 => 15.9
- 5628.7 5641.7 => 18.3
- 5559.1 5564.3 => 18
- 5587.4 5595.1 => 17.7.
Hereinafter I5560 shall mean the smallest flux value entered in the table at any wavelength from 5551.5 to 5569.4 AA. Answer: 14.44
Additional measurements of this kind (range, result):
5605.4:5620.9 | 18.59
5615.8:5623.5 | 17.41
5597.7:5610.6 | 15.96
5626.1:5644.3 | 17.4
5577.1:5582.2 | 15.34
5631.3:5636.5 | 18.83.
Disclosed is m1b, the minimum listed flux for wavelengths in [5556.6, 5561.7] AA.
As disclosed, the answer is 16.62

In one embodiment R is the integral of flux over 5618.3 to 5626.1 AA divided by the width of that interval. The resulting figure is 18.8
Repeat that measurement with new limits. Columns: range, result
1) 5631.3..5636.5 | 19.2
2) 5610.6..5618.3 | 20.1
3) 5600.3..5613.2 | 18.2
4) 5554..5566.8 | 17.5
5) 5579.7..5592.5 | 17.1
